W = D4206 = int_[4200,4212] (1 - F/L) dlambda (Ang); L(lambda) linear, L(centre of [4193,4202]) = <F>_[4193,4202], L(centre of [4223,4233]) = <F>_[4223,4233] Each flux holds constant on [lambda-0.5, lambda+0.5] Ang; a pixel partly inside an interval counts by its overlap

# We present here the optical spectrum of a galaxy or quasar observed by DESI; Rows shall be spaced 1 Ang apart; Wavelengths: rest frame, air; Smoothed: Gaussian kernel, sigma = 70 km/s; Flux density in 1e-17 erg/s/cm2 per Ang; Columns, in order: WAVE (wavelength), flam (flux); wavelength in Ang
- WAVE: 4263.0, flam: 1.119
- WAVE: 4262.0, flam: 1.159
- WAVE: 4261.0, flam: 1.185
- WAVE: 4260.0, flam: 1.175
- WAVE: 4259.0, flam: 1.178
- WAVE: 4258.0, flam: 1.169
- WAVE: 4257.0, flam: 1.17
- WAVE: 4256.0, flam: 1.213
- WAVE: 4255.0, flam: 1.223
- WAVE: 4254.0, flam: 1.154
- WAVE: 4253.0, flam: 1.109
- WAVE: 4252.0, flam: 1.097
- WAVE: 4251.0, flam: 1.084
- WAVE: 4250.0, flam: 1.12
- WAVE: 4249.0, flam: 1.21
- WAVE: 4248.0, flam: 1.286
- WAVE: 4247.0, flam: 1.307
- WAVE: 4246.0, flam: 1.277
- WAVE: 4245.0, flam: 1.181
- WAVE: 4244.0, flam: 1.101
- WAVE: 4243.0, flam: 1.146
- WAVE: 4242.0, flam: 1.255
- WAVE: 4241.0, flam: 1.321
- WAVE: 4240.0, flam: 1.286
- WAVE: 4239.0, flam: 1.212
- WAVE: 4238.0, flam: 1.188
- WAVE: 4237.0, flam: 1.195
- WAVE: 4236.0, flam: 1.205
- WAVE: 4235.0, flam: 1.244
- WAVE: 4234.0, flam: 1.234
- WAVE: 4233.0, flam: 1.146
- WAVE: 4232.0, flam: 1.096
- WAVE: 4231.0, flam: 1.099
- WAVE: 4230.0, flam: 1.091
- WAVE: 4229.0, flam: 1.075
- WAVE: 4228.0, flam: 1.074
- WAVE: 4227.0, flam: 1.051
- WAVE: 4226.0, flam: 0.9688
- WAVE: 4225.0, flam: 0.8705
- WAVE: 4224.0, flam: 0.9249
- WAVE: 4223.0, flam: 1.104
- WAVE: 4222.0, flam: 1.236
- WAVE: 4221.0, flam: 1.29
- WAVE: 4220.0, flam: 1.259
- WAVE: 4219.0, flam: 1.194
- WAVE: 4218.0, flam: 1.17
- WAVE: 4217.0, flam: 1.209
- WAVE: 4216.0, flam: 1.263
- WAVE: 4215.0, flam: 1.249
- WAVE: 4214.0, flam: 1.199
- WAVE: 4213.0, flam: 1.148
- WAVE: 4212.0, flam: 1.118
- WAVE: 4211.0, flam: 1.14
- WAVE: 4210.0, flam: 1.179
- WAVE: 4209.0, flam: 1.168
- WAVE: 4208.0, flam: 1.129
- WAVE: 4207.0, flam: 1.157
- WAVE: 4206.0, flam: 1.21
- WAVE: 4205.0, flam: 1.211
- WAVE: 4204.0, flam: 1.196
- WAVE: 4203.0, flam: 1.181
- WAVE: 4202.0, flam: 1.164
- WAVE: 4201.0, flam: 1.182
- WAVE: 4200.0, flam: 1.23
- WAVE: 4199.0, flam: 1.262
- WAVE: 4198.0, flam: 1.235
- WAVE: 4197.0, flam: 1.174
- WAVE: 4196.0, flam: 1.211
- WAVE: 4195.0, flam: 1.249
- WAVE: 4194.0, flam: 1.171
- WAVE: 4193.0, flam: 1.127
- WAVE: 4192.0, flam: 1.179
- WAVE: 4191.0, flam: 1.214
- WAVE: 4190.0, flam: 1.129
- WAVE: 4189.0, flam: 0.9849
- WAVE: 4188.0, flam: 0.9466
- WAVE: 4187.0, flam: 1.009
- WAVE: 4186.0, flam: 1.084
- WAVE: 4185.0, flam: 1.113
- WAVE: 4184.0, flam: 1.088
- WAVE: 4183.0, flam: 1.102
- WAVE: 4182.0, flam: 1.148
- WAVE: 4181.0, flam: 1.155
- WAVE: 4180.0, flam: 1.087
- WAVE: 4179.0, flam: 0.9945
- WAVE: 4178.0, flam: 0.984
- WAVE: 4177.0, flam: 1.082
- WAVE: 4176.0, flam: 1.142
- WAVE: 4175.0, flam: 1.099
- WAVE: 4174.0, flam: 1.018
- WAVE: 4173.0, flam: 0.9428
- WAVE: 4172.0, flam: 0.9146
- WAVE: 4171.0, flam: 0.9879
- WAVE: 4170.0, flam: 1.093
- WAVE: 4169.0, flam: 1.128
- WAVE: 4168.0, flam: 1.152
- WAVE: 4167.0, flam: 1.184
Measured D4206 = -0.2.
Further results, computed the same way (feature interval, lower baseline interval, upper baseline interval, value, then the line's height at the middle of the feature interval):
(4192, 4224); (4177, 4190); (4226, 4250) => -2.2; 1.11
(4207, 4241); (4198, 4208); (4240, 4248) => 1.7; 1.22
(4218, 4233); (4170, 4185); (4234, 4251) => 1.0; 1.18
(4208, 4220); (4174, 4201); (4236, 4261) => -0.3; 1.15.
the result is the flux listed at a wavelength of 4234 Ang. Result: 1.234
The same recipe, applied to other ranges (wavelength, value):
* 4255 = 1.223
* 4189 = 0.9849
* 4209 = 1.168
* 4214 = 1.199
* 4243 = 1.146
